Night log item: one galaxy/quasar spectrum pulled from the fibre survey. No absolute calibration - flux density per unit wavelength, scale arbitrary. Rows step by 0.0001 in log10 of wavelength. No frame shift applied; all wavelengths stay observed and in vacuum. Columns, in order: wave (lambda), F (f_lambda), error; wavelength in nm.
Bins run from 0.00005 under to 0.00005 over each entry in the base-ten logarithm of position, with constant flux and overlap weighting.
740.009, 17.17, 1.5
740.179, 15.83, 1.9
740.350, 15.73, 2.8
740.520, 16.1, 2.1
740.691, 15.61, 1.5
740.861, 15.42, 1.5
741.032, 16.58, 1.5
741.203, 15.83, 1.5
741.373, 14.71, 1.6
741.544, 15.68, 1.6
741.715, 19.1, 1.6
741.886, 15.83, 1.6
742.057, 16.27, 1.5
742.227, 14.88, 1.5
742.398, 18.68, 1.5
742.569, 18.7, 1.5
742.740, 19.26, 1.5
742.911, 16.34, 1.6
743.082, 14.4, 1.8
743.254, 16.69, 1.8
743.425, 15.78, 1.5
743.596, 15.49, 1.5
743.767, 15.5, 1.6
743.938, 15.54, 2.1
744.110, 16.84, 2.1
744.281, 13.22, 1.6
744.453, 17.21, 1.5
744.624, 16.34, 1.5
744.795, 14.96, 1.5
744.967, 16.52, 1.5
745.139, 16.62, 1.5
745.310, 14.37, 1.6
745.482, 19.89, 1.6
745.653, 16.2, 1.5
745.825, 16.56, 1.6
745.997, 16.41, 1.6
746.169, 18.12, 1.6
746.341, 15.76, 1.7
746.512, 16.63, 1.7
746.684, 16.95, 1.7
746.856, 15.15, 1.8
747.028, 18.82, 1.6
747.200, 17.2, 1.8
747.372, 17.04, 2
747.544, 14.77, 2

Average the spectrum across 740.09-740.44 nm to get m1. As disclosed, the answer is 15.8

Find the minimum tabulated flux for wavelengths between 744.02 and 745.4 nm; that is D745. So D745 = 13.22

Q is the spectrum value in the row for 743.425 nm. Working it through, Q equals 15.78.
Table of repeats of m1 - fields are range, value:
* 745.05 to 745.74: 16.8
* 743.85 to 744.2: 16.1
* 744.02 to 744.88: 15.7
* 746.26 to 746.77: 16.5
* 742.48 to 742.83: 18.9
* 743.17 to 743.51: 16.2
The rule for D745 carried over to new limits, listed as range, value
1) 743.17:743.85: 15.49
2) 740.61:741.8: 14.71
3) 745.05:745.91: 14.37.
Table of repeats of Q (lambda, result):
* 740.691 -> 15.61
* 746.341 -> 15.76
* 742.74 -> 19.26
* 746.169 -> 18.12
